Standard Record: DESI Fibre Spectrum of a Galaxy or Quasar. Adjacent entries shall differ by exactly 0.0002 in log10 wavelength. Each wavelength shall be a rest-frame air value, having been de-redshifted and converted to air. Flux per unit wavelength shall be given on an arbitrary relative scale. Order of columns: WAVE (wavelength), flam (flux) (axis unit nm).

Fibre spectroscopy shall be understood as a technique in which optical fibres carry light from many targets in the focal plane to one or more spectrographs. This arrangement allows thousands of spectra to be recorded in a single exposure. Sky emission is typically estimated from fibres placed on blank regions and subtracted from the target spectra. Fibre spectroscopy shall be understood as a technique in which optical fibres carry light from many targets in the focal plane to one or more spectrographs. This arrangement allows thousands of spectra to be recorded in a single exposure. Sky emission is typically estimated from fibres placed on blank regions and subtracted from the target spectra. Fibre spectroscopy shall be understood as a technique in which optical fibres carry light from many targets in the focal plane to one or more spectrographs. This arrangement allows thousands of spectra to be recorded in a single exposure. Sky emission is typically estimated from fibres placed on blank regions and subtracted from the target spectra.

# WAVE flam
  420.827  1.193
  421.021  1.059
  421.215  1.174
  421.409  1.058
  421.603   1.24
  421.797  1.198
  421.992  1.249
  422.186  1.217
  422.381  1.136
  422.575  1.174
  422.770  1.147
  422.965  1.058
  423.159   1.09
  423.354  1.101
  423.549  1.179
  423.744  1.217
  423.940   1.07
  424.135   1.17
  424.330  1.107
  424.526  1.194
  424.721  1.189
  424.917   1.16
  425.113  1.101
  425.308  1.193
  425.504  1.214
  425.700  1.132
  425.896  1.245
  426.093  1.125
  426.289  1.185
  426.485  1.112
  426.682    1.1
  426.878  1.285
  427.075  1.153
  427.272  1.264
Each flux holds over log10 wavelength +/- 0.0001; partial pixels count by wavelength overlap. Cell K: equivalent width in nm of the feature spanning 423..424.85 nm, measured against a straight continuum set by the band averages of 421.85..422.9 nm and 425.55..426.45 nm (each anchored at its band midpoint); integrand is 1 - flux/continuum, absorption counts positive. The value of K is 0.05 nm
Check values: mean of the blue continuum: 1.18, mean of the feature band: 1.14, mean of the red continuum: 1.17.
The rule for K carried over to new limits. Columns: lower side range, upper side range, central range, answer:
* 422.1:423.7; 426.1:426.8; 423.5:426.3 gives -0.06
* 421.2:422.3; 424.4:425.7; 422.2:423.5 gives 0.06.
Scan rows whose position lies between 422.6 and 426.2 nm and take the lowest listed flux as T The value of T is 1.058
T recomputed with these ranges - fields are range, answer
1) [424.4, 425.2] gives 1.101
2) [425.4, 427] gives 1.1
